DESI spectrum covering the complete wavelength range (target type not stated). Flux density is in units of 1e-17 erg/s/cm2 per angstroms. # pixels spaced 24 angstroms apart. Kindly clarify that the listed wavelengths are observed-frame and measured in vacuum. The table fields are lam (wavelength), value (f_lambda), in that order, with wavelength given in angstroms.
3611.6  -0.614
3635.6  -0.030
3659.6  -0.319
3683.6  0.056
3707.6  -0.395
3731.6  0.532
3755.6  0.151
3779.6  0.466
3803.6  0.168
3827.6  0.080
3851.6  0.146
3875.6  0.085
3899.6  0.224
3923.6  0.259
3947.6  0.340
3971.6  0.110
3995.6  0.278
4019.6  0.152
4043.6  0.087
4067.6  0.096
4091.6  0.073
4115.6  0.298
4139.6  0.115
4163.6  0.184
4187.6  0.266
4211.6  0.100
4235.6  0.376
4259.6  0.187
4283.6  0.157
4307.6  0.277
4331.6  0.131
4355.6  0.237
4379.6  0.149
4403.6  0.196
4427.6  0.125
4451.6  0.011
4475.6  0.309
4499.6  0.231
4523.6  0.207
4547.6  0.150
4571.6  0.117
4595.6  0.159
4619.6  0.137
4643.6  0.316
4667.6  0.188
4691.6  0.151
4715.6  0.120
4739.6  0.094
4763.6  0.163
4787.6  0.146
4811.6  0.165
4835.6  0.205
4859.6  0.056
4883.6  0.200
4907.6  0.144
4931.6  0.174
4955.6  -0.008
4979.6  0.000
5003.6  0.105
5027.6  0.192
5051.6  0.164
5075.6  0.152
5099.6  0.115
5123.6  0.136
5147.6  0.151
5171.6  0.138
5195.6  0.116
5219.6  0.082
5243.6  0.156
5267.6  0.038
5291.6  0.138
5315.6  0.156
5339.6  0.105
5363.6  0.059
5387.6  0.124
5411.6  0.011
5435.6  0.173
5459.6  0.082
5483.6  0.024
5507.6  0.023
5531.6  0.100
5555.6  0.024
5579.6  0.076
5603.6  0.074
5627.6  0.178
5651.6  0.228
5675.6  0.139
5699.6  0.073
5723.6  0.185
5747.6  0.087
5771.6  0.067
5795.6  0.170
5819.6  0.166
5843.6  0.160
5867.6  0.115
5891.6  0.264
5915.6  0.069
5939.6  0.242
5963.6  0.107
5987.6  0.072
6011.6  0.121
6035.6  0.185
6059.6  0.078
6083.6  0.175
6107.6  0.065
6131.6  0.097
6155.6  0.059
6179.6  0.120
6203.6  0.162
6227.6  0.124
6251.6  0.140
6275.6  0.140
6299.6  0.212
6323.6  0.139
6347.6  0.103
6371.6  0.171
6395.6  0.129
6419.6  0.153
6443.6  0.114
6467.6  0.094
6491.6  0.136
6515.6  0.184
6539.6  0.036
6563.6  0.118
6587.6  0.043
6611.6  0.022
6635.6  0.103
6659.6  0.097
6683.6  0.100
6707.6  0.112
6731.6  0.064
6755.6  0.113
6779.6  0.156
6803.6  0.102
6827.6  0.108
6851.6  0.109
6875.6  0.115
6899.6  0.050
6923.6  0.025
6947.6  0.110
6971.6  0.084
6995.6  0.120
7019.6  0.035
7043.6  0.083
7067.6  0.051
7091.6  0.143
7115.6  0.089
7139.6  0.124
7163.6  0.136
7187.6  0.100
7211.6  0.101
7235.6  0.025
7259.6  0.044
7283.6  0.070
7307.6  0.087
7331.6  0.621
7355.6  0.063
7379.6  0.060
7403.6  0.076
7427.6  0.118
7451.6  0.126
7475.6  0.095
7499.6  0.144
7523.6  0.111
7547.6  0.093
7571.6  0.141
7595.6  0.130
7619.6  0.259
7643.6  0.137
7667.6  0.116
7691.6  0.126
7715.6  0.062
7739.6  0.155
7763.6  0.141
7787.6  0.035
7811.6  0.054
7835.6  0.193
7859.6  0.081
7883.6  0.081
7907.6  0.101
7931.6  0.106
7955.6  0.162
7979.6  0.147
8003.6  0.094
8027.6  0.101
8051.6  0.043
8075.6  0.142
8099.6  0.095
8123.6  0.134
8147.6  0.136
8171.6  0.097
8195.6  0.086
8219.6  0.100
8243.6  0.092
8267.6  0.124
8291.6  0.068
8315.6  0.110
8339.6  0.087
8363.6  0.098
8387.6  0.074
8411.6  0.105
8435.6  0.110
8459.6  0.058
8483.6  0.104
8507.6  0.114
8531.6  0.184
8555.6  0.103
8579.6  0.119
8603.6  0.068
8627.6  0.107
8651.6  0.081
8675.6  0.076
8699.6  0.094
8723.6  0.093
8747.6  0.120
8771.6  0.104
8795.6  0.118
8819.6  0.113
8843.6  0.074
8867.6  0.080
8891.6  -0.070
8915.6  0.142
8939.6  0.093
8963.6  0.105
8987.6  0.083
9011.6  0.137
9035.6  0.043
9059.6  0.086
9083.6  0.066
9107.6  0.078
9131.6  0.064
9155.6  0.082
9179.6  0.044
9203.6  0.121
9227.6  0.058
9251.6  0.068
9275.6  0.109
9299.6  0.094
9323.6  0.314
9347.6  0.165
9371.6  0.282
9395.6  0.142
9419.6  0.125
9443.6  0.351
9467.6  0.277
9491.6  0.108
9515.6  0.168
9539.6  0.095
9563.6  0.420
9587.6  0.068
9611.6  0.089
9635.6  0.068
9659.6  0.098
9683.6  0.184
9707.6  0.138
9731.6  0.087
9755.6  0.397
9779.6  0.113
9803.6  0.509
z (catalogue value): 0.966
